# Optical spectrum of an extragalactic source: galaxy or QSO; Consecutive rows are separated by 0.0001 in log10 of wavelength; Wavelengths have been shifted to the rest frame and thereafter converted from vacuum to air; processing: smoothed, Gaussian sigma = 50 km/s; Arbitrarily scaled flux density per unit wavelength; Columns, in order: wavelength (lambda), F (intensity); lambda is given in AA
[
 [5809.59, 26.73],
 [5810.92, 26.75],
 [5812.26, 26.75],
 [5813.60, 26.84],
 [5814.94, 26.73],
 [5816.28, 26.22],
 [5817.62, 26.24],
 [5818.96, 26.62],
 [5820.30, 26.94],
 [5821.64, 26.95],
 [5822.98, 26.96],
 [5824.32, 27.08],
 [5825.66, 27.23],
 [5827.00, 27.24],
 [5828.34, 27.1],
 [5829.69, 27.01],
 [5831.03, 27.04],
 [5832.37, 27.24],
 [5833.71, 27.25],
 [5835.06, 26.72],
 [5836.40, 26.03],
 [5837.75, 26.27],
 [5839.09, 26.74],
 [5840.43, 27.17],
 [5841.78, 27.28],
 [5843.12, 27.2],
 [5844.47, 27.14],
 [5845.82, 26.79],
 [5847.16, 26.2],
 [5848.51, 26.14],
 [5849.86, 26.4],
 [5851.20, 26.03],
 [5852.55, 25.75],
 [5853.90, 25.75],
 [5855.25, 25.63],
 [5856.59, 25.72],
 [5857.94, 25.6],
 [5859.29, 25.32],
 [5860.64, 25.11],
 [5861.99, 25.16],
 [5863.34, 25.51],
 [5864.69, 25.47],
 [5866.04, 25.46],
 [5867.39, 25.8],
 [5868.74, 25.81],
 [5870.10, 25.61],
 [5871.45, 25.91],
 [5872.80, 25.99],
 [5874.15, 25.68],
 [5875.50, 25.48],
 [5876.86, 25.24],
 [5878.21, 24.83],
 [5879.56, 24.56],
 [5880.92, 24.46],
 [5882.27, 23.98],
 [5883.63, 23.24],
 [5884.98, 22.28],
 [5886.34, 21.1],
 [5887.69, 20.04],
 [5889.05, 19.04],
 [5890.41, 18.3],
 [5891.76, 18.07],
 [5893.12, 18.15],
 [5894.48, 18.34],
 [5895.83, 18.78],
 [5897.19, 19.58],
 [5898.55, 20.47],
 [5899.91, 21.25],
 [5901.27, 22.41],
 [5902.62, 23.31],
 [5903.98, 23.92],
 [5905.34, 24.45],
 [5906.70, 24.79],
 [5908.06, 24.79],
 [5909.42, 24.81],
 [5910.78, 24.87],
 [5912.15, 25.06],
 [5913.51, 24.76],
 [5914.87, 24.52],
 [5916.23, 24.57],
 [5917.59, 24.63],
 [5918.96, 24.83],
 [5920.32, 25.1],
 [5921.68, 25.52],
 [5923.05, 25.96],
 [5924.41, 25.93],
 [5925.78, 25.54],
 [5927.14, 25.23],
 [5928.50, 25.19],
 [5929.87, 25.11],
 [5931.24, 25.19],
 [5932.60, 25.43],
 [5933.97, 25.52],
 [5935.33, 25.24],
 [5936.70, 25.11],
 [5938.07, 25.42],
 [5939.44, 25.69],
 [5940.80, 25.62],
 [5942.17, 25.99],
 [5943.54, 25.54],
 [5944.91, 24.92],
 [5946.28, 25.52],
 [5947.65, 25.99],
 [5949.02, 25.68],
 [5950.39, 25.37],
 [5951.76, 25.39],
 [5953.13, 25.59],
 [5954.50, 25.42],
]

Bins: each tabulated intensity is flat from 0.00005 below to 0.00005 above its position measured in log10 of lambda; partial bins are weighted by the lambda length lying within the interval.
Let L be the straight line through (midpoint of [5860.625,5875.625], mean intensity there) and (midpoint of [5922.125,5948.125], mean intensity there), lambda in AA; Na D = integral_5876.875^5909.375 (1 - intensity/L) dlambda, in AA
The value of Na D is 4.7 AA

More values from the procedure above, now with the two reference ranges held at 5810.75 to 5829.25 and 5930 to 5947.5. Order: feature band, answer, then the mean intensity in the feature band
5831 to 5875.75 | 0.5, 26.1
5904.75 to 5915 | 0.4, 24.8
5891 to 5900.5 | 2.5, 19.2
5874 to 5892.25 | 2.5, 22.5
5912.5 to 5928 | 0.3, 25.2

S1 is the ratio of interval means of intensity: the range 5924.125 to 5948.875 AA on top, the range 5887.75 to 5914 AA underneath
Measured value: 1.2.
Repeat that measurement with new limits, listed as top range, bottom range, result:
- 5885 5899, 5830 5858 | 0.73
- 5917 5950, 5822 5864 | 0.96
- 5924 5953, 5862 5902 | 1.12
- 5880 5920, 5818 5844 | 0.83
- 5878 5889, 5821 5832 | 0.84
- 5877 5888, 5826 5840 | 0.87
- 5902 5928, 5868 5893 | 1.07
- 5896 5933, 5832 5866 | 0.93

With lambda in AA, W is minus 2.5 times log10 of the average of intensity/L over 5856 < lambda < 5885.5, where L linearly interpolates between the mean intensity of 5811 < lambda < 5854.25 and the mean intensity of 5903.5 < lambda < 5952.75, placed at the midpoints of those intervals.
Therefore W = 0.04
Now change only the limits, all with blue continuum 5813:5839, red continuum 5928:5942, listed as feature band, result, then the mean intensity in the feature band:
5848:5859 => 0.025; 25.9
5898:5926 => 0.057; 24.4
